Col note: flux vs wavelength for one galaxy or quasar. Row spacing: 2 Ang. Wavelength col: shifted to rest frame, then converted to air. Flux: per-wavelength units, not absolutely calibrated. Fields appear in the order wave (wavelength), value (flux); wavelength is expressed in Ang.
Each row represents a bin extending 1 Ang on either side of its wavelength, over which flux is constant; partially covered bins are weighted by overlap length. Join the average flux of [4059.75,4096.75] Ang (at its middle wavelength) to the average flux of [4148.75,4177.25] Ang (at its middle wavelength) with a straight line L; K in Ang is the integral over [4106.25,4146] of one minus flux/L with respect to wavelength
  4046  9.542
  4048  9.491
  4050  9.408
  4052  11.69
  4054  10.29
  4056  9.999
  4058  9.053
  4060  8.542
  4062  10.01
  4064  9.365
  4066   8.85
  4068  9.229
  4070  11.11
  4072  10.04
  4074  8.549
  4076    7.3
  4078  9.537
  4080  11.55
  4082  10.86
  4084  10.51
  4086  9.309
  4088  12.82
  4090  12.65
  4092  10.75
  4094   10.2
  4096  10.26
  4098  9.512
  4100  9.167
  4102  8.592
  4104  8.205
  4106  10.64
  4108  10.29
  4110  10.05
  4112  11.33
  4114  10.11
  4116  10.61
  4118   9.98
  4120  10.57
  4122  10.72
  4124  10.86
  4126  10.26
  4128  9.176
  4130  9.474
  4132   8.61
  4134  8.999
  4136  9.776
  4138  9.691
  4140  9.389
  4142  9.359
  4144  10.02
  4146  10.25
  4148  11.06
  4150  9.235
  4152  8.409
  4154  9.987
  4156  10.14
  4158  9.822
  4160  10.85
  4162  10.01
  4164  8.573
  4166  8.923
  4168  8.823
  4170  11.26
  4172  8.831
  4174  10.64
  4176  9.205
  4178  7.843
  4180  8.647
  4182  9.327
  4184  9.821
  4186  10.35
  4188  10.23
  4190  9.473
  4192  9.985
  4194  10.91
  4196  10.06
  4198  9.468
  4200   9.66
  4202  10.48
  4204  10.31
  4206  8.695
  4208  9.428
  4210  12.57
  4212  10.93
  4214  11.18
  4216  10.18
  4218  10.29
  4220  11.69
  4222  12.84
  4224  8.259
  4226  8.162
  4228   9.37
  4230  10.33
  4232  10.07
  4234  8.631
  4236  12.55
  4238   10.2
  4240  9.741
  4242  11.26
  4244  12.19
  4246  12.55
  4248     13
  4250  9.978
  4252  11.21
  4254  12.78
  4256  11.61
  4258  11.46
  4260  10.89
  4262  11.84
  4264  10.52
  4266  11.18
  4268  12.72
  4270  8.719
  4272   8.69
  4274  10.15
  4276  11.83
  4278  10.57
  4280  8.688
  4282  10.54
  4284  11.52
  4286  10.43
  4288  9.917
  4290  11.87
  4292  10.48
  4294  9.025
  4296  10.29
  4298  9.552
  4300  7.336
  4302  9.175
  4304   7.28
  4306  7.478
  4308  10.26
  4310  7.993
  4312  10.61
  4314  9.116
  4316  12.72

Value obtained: -0.60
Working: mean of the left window 10.1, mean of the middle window 9.98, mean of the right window 9.62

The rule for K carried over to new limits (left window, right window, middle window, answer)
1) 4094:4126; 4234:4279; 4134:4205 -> 5.17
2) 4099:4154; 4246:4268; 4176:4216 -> 2.95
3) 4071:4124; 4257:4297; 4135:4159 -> 1.21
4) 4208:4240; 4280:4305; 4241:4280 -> -4.21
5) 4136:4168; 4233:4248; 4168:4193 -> 1.37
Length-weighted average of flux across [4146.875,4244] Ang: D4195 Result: 10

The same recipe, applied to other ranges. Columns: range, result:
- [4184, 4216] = 10.2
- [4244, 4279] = 11.2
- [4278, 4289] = 10.3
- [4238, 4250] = 11.5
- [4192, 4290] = 10.6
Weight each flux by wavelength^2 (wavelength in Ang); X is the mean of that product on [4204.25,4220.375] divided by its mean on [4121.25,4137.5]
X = 1.1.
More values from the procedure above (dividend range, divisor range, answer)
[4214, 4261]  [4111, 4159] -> 1.15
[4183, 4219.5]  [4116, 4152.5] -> 1.08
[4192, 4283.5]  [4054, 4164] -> 1.14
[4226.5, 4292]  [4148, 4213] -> 1.15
